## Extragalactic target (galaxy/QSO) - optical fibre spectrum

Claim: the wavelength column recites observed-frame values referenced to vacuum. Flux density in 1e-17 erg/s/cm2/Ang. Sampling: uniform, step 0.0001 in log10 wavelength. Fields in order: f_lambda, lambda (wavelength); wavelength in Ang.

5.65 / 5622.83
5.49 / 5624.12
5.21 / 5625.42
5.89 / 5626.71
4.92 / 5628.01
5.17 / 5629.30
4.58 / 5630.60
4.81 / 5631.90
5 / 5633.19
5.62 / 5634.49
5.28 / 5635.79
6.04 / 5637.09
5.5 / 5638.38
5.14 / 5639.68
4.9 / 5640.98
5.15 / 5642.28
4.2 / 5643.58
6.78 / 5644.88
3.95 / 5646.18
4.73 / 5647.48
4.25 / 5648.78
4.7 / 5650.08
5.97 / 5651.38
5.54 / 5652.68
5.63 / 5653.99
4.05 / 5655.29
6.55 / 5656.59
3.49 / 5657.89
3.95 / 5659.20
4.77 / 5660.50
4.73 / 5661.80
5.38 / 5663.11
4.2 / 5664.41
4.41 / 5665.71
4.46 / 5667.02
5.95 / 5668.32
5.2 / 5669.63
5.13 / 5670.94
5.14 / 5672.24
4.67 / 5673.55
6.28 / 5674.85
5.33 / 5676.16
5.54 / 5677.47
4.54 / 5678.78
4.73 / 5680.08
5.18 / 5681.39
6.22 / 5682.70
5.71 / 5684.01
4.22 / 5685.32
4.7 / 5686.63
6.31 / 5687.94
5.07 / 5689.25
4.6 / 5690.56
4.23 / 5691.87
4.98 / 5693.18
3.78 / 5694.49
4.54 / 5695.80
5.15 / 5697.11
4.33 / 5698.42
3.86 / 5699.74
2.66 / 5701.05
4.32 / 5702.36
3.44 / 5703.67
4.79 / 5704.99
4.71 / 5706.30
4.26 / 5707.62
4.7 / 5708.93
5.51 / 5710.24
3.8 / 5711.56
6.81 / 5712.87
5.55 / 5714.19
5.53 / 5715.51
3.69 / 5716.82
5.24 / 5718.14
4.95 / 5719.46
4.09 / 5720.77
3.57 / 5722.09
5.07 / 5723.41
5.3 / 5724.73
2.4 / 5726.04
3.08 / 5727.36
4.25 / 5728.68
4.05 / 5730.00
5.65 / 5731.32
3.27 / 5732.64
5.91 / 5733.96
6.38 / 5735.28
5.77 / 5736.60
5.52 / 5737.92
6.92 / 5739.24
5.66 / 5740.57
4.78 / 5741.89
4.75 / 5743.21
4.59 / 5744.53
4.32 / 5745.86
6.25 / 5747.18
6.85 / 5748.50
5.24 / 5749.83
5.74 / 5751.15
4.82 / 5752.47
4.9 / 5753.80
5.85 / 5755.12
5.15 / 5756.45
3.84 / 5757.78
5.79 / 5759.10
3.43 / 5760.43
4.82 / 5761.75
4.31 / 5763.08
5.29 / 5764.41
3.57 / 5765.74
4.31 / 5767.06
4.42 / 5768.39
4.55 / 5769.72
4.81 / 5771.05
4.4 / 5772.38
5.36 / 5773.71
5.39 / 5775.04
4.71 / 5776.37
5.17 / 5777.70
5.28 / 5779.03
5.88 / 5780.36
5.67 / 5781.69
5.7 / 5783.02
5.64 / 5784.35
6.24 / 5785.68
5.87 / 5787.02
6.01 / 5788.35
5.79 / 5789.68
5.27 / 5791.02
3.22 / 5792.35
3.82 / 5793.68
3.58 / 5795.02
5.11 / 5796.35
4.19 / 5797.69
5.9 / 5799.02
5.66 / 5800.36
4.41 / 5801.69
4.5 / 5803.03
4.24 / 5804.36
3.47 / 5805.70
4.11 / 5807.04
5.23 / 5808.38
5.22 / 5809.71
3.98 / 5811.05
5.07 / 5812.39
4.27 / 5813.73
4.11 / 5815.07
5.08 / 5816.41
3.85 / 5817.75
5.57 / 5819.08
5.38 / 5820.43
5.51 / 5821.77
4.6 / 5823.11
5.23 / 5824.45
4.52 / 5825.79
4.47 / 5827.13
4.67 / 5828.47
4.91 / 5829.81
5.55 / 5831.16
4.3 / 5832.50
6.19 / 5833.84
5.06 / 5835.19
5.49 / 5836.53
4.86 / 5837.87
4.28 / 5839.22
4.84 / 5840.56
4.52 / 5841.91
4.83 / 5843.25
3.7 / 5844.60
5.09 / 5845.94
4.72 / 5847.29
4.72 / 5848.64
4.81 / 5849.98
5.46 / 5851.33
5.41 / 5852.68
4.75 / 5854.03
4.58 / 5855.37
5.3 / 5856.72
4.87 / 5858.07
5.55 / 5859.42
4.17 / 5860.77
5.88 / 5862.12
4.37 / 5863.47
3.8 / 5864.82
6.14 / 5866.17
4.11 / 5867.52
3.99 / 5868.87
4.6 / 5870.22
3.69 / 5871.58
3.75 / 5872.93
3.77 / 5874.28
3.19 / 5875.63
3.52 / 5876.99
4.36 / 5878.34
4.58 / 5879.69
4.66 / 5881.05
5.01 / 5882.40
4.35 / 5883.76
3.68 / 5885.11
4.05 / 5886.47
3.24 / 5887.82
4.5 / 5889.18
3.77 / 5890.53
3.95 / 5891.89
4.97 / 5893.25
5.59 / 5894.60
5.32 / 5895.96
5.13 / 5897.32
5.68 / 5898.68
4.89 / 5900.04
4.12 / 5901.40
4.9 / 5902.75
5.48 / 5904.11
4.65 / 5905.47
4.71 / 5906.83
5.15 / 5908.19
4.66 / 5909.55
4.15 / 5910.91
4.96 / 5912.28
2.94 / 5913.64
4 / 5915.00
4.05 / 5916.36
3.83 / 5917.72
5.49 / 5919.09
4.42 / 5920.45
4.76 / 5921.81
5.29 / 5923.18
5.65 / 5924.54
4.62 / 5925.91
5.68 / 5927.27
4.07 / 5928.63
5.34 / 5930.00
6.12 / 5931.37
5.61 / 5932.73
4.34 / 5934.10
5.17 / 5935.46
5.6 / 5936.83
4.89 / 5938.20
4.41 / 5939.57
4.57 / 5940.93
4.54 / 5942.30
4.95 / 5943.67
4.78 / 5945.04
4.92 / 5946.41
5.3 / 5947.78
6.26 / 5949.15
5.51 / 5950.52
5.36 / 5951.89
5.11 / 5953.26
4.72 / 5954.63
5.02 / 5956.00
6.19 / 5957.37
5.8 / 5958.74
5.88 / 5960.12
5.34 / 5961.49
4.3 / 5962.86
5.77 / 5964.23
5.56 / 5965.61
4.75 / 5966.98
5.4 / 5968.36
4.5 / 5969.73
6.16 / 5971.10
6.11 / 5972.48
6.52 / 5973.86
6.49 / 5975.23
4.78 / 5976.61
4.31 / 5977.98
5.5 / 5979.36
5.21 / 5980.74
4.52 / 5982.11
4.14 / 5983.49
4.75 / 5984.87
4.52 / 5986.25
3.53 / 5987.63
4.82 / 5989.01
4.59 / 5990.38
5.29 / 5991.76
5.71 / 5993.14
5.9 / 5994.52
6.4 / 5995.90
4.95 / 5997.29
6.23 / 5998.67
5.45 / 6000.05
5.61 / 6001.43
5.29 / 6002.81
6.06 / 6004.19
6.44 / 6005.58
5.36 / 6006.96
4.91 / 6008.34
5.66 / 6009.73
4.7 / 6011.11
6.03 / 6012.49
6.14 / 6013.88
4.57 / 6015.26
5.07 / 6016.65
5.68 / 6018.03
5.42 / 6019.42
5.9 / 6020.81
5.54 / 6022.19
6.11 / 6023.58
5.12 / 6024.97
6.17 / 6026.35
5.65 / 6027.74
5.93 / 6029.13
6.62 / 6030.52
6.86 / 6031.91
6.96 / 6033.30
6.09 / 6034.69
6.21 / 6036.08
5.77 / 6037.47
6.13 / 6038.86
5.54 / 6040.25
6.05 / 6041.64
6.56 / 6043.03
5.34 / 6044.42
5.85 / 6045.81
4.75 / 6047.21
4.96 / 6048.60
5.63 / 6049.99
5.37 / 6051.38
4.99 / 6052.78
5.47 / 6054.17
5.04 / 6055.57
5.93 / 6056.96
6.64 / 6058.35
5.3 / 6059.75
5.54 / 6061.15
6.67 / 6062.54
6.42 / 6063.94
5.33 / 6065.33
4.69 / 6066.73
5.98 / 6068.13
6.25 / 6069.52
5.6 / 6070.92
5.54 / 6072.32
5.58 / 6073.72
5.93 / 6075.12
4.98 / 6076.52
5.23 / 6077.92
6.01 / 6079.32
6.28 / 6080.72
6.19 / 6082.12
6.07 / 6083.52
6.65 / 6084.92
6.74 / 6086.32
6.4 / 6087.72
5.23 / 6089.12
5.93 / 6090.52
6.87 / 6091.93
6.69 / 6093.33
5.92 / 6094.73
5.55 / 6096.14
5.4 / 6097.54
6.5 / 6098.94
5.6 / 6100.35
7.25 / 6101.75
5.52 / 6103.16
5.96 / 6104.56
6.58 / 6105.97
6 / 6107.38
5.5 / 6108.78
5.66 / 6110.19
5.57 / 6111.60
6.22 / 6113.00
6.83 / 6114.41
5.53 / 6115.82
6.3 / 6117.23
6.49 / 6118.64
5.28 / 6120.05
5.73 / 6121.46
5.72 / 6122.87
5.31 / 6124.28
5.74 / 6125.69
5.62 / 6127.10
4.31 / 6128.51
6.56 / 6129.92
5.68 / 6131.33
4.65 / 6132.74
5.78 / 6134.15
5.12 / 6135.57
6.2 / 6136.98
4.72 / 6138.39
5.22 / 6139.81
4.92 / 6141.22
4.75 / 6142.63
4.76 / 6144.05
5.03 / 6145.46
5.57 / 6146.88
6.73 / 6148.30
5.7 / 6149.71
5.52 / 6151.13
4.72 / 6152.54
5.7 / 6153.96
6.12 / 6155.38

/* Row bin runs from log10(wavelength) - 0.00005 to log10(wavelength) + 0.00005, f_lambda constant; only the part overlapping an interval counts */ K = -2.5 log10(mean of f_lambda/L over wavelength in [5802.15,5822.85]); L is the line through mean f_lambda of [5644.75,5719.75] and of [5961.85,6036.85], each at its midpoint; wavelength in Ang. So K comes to 0.11 mag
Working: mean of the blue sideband 4.86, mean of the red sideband 5.49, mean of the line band 4.64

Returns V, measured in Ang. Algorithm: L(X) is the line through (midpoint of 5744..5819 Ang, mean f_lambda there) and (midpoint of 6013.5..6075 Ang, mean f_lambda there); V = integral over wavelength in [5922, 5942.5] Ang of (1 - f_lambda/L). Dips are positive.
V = 1.23 Ang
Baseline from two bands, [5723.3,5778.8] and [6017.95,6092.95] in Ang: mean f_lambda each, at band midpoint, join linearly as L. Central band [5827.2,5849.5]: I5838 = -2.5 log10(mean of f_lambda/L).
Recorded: 0.073 mag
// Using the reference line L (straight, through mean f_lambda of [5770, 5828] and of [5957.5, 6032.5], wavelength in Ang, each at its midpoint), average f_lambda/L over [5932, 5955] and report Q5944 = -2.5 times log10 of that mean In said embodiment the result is 0.05 mag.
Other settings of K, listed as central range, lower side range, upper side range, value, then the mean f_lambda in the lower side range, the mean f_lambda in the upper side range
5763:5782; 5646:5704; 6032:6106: 0.046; 4.83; 5.88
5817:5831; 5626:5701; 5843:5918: -0.055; 4.98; 4.54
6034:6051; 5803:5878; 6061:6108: 0.003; 4.68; 5.98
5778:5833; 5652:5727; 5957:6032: 0.027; 4.78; 5.44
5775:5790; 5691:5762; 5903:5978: -0.156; 4.79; 5.08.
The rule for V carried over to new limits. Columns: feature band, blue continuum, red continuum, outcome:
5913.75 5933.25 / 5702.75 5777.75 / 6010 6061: 1.9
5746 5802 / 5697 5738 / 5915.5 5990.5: -4.0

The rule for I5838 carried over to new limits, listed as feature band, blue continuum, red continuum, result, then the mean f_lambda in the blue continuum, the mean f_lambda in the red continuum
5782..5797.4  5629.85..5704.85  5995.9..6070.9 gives 0.02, 4.9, 5.72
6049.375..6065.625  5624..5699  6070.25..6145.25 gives 0.00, 5.03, 5.77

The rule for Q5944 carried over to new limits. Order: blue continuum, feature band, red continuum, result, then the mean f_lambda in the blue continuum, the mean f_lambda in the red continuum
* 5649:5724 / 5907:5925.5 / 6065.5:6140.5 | 0.18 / 4.84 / 5.82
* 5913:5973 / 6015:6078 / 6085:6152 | -0.05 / 5.07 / 5.77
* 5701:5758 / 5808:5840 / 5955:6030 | 0.04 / 4.89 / 5.4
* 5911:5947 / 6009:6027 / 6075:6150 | -0.05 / 4.8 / 5.79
